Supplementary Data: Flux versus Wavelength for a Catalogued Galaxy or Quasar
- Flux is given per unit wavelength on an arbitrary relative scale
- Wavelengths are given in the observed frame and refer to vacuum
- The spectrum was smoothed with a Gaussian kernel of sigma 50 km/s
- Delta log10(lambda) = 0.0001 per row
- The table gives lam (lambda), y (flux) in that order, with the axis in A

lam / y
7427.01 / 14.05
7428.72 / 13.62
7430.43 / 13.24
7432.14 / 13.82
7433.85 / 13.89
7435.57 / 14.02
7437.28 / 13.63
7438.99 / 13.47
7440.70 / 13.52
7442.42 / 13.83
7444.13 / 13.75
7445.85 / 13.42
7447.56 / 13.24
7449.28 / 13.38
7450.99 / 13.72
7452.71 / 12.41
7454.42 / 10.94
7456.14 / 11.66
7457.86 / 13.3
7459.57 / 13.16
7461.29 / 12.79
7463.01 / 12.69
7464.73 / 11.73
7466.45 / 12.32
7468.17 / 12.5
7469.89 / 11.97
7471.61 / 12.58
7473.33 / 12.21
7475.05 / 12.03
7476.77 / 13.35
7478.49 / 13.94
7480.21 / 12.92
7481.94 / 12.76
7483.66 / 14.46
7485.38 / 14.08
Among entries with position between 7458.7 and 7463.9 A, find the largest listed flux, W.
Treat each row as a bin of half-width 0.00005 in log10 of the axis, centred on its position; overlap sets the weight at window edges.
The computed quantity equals 13.16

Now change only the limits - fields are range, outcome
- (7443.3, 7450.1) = 13.75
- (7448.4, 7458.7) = 13.72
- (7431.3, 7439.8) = 14.02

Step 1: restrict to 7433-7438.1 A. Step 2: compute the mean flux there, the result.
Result 13.8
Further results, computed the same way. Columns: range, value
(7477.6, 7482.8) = 13.2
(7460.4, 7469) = 12.4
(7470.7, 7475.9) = 12.3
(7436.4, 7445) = 13.6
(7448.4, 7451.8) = 13.5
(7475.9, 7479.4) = 13.7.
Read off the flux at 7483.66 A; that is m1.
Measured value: 14.46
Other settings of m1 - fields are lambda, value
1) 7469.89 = 11.97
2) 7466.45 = 12.32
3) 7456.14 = 11.66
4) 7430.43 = 13.24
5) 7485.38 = 14.08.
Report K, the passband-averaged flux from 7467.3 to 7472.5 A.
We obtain 12.3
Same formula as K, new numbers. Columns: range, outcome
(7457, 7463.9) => 13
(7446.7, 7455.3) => 12.7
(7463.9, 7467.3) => 12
